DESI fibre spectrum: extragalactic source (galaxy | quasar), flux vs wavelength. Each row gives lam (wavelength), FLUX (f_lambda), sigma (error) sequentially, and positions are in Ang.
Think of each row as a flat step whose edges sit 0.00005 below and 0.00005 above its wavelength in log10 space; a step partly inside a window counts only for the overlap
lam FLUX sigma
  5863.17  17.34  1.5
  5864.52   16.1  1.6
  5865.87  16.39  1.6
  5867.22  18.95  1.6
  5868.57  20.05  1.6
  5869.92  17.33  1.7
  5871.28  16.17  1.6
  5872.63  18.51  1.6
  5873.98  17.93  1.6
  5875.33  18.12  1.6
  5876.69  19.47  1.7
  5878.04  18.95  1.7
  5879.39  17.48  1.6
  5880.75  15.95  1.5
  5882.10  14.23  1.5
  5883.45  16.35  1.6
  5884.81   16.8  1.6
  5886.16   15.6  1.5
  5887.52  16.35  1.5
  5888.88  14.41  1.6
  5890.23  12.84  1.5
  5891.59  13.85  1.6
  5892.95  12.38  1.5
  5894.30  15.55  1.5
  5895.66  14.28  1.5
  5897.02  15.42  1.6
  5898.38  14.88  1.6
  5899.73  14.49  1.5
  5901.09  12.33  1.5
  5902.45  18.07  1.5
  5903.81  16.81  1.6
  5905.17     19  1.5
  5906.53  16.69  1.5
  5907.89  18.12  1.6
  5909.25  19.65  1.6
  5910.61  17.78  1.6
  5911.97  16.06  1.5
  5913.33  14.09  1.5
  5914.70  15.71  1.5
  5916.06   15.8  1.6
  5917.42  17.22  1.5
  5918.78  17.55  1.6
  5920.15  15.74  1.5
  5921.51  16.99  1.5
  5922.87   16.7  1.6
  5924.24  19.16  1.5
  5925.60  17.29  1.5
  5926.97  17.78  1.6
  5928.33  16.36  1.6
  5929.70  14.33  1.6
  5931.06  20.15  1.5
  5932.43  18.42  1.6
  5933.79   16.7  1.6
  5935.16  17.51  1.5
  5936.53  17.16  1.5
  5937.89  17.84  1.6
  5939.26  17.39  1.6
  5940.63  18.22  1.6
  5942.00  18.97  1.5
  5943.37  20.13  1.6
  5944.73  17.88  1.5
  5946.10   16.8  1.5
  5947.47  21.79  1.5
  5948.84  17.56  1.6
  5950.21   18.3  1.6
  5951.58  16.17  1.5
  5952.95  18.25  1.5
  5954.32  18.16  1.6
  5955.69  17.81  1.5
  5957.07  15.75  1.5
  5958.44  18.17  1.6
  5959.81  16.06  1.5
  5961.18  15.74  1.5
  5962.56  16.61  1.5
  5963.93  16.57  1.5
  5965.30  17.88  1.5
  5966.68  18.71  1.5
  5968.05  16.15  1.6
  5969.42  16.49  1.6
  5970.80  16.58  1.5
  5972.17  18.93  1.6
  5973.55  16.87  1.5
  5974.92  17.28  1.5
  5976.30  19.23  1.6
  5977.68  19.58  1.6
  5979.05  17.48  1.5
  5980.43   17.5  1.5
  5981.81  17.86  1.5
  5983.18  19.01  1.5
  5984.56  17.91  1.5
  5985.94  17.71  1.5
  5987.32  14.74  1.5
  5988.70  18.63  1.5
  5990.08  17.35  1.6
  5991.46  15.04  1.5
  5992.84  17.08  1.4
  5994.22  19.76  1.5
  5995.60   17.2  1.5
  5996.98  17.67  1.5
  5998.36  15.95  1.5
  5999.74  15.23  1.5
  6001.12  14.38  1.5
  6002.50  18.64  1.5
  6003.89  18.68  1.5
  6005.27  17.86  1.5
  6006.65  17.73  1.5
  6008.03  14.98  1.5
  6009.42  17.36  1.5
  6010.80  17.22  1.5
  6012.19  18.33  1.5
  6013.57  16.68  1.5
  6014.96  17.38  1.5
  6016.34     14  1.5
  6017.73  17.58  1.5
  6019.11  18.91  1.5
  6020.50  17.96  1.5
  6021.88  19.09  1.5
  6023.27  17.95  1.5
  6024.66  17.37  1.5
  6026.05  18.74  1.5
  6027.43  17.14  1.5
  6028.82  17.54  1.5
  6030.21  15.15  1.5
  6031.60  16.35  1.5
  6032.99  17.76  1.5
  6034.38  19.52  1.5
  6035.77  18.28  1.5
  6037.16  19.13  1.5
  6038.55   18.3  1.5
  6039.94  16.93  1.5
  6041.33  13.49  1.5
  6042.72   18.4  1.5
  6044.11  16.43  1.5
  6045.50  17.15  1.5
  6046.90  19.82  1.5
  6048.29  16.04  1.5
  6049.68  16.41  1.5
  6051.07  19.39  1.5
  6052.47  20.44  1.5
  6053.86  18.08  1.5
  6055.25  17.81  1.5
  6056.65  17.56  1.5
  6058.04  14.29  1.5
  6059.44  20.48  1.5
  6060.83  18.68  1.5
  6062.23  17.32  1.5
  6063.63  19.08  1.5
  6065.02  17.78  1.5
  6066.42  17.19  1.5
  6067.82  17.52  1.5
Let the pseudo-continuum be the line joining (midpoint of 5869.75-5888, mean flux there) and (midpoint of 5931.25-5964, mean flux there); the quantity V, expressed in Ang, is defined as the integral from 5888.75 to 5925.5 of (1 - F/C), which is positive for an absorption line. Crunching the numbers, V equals 2.8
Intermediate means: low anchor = 17.1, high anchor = 17.7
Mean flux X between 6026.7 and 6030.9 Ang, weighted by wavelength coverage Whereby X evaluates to 16.6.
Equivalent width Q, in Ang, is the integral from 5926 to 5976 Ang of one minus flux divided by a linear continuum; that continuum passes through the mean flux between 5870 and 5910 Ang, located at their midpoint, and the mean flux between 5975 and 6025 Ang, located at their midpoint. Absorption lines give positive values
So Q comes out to -2.0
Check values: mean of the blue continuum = 16.2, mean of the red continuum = 17.4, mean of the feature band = 17.6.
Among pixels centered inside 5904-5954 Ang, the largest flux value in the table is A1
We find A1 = 21.79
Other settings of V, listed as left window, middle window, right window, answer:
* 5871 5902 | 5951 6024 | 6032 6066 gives -1.1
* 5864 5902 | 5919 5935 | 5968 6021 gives -0.6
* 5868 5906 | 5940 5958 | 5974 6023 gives -1.4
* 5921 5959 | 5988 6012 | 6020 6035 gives 0.8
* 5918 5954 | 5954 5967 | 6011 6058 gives 0.5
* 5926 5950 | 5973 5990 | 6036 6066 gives 0.1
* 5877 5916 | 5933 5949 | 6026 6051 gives -1.8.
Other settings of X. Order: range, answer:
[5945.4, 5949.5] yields 18.7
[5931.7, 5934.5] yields 17.6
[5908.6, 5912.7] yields 17.8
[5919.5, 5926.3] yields 17.2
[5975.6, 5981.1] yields 18.4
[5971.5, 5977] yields 18.1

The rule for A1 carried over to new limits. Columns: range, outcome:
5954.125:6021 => 19.76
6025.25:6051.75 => 19.82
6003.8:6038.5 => 19.52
